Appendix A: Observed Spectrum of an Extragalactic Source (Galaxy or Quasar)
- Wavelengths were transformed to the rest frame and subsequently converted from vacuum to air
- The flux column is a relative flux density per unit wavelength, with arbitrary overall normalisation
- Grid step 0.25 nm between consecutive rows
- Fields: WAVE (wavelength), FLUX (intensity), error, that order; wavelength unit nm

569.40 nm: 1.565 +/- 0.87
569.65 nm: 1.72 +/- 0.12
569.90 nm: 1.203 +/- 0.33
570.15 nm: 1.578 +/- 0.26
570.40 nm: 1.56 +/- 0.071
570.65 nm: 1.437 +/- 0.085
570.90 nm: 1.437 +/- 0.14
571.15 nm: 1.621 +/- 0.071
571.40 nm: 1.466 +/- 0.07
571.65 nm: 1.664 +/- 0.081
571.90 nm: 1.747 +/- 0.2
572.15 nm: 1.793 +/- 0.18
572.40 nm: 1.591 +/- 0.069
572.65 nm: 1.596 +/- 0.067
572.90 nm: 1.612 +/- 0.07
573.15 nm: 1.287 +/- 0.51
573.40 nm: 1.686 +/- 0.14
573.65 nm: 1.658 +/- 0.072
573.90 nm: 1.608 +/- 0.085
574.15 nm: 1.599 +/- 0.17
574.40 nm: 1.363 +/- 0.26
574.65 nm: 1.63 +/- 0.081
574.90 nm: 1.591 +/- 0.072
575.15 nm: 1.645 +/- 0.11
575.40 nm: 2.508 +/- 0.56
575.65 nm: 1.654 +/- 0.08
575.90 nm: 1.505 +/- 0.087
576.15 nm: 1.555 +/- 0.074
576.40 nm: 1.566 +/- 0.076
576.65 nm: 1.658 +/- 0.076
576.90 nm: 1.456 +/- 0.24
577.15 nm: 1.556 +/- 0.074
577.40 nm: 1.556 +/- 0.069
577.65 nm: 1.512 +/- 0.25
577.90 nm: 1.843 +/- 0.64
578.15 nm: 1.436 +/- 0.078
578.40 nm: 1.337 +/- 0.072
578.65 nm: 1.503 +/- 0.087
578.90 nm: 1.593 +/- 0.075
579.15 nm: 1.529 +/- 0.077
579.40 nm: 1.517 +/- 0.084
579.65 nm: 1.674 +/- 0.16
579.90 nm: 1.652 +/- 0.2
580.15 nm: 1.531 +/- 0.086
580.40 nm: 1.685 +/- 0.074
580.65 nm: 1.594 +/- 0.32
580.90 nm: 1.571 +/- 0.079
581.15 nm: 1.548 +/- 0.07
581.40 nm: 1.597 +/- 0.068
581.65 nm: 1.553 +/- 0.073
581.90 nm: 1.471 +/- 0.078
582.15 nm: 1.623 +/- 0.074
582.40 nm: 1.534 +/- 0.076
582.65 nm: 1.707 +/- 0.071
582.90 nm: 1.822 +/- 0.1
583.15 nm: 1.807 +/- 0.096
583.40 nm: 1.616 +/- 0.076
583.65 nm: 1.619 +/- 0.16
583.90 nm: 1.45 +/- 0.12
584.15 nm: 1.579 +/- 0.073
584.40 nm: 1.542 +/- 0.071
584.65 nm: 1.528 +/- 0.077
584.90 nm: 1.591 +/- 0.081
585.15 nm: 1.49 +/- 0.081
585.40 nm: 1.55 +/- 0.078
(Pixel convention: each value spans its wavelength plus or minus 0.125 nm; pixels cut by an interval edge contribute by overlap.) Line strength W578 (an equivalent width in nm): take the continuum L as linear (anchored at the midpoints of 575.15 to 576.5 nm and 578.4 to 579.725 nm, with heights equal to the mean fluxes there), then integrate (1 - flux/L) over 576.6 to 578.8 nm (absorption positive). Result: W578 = 0.12 nm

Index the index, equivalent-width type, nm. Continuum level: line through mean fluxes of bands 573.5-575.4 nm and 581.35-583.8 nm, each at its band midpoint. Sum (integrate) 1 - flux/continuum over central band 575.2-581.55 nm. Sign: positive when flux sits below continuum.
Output 0.136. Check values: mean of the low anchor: 1.65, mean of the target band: 1.61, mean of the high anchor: 1.63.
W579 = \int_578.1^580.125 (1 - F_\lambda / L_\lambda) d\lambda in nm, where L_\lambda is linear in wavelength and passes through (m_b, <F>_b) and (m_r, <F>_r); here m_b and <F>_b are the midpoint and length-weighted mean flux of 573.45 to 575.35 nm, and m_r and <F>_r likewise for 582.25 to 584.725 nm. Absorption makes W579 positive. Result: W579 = 0.11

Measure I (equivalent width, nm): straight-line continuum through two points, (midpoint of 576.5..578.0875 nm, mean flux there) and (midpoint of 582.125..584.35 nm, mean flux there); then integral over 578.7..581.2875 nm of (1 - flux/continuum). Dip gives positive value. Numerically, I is 0.039 nm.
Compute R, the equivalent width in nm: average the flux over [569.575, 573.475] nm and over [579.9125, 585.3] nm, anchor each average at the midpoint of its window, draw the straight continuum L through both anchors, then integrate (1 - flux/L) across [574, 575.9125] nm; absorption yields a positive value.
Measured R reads -0.15 nm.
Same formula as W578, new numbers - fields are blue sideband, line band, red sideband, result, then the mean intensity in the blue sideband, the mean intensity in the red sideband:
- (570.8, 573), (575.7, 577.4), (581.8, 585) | 0.06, 1.62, 1.61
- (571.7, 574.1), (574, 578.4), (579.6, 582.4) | -0.03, 1.62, 1.59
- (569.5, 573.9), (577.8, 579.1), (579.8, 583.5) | 0.06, 1.57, 1.62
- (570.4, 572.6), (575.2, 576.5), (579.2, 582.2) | -0.14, 1.59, 1.58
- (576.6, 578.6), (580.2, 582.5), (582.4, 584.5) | 0.04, 1.54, 1.64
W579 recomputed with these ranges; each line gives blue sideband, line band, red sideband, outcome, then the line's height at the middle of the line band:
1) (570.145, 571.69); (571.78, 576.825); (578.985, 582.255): -0.31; 1.55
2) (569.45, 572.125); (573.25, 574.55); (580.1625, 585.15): -0.01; 1.56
